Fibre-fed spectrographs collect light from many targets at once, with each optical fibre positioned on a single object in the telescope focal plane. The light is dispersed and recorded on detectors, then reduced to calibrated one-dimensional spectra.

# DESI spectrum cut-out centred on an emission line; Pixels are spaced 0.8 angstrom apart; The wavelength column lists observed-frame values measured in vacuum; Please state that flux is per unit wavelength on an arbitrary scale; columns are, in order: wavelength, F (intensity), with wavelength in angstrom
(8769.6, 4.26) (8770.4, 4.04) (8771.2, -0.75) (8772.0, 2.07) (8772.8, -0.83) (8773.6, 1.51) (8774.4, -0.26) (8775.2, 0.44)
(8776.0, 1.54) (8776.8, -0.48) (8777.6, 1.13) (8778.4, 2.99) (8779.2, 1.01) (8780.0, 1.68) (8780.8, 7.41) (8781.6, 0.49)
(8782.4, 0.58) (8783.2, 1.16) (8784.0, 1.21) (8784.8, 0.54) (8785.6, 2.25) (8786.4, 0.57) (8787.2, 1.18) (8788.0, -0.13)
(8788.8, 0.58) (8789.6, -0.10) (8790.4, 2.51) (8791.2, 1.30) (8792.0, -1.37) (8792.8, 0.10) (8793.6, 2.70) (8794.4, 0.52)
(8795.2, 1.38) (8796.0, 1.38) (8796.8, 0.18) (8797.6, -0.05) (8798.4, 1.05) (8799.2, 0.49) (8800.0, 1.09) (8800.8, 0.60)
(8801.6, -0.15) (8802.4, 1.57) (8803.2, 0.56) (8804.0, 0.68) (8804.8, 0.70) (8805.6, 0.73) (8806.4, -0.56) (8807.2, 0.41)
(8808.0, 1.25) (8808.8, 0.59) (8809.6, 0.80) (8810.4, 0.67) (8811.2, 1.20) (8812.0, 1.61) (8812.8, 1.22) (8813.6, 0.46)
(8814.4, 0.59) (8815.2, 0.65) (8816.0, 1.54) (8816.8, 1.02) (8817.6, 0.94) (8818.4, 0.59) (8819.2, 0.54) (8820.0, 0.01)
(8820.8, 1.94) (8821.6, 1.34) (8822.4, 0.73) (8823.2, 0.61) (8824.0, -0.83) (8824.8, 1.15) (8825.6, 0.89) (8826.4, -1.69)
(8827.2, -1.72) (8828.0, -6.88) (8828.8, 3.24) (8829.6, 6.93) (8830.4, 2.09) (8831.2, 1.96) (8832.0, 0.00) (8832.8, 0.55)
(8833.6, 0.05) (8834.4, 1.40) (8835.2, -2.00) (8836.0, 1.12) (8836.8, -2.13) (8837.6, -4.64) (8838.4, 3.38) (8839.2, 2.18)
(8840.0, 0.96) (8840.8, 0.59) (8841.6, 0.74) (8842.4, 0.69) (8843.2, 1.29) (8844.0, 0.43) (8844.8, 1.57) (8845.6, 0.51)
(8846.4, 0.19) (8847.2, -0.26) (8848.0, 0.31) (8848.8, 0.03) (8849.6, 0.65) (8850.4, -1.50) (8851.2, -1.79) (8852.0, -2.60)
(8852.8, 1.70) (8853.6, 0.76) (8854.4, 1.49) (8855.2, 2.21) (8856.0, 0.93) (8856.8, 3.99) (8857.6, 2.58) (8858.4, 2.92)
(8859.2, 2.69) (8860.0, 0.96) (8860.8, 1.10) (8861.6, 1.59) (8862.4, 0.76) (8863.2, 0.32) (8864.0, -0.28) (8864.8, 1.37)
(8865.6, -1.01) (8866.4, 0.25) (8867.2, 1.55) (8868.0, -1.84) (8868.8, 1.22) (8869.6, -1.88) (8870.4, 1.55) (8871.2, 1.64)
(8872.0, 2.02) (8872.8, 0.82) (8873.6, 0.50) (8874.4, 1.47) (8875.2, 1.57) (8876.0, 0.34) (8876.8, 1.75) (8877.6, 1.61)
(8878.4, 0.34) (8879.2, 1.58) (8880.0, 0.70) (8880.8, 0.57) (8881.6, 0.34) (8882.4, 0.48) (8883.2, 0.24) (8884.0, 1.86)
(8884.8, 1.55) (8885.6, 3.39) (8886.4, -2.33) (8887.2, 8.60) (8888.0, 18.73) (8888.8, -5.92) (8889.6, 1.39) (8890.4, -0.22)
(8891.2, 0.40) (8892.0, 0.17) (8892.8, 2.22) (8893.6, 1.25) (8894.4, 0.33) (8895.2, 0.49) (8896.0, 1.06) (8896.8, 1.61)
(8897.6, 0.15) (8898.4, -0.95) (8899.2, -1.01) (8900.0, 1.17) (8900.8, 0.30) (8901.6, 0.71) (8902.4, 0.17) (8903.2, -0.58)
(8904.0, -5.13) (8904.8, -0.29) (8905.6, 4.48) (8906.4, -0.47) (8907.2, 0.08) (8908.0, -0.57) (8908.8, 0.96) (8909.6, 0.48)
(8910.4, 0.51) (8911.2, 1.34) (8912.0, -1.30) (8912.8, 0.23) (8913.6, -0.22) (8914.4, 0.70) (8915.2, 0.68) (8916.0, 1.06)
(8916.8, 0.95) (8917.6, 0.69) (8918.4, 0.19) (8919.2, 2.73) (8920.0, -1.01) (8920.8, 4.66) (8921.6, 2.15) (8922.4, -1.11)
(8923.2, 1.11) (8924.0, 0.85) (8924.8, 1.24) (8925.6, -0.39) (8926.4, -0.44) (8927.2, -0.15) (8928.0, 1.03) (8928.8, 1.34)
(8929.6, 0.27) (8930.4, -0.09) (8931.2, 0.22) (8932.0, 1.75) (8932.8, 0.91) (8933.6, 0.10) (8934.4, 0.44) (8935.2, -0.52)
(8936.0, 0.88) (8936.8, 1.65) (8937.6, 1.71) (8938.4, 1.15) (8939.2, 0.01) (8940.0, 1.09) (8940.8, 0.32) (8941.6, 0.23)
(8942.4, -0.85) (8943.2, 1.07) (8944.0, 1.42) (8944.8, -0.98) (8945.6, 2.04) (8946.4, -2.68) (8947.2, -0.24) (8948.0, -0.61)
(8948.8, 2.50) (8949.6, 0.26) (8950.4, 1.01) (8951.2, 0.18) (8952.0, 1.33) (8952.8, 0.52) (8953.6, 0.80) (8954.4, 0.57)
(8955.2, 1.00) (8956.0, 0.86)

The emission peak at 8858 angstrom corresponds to H-beta 4861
